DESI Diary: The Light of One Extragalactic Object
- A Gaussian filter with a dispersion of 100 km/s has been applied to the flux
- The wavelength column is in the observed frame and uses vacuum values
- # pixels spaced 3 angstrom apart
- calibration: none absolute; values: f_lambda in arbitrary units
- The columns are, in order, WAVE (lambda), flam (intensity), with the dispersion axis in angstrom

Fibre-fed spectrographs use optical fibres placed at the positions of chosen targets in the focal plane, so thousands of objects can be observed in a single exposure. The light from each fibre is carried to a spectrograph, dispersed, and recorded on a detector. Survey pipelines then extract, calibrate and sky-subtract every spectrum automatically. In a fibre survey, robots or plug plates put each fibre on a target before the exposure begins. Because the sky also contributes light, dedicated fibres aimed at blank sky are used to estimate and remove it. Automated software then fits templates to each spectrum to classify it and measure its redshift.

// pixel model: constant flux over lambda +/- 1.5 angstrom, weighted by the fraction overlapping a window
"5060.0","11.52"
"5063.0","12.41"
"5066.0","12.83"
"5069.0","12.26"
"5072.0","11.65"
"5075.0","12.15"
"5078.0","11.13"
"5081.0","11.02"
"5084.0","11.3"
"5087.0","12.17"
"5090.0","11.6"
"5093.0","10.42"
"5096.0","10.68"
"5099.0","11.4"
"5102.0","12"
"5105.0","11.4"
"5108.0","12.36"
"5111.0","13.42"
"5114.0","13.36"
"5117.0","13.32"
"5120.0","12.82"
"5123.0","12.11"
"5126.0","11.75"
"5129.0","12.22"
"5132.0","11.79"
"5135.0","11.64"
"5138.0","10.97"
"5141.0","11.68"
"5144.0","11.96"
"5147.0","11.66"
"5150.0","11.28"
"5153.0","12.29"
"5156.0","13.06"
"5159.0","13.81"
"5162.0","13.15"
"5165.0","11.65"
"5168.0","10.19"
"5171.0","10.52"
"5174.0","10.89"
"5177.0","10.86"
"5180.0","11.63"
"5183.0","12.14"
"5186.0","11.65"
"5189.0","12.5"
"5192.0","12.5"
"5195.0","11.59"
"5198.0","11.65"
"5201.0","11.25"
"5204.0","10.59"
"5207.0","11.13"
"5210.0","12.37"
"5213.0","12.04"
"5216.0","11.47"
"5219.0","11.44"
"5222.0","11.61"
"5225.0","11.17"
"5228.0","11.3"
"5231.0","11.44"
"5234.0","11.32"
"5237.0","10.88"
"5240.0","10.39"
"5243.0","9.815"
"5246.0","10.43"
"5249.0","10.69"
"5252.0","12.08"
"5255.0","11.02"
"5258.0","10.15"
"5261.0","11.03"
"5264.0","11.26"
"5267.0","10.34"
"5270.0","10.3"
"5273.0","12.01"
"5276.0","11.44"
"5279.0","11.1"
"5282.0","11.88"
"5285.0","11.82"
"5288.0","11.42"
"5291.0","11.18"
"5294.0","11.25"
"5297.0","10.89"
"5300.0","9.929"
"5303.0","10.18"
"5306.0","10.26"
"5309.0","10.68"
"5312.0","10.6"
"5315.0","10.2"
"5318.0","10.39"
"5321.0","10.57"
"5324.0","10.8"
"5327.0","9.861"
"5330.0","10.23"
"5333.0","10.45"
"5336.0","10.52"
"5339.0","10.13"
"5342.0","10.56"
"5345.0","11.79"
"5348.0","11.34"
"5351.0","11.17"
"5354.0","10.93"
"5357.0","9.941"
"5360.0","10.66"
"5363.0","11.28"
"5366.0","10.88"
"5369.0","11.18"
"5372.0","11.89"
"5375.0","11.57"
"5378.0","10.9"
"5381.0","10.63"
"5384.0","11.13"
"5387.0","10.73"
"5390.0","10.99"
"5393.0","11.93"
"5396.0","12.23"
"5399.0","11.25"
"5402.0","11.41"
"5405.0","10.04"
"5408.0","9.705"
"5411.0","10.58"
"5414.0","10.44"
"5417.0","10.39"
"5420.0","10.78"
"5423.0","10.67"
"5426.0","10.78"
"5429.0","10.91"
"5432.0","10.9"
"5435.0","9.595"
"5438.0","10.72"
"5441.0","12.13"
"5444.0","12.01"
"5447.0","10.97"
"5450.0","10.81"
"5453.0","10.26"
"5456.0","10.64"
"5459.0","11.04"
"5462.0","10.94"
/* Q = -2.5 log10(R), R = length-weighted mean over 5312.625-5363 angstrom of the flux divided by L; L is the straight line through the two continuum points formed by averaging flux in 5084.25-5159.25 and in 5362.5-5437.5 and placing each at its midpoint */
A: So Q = 0.053 mag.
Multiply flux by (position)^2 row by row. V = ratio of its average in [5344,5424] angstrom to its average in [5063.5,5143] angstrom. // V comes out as 1.0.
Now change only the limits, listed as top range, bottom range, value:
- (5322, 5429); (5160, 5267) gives 1.02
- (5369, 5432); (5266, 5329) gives 1.05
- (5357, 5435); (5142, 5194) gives 1.00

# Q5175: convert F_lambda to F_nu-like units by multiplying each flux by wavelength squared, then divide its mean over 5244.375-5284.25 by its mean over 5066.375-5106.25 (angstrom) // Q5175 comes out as 1.03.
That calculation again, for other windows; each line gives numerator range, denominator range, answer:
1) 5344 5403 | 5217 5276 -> 1.07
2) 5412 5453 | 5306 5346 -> 1.07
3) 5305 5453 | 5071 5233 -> 1.00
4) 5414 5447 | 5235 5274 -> 1.08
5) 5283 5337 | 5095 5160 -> 0.94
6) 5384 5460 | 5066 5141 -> 1.03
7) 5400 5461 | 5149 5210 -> 1.01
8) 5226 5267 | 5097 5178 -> 0.95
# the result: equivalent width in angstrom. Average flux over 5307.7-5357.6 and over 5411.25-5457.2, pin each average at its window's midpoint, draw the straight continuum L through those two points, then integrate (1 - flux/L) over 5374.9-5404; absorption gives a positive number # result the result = -1.4 angstrom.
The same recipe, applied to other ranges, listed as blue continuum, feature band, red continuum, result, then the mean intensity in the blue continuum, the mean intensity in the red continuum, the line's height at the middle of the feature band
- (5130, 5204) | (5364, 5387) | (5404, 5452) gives -0.46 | 11.7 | 10.7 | 10.9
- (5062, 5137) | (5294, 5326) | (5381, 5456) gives 2.19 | 12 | 10.9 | 11.2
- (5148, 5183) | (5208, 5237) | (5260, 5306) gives -0.28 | 11.8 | 11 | 11.4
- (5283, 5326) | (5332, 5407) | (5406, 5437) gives -3.05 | 10.7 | 10.5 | 10.6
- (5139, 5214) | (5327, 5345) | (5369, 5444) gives 1.20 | 11.8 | 11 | 11.2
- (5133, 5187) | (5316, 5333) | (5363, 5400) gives 1.52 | 11.7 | 11.3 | 11.4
